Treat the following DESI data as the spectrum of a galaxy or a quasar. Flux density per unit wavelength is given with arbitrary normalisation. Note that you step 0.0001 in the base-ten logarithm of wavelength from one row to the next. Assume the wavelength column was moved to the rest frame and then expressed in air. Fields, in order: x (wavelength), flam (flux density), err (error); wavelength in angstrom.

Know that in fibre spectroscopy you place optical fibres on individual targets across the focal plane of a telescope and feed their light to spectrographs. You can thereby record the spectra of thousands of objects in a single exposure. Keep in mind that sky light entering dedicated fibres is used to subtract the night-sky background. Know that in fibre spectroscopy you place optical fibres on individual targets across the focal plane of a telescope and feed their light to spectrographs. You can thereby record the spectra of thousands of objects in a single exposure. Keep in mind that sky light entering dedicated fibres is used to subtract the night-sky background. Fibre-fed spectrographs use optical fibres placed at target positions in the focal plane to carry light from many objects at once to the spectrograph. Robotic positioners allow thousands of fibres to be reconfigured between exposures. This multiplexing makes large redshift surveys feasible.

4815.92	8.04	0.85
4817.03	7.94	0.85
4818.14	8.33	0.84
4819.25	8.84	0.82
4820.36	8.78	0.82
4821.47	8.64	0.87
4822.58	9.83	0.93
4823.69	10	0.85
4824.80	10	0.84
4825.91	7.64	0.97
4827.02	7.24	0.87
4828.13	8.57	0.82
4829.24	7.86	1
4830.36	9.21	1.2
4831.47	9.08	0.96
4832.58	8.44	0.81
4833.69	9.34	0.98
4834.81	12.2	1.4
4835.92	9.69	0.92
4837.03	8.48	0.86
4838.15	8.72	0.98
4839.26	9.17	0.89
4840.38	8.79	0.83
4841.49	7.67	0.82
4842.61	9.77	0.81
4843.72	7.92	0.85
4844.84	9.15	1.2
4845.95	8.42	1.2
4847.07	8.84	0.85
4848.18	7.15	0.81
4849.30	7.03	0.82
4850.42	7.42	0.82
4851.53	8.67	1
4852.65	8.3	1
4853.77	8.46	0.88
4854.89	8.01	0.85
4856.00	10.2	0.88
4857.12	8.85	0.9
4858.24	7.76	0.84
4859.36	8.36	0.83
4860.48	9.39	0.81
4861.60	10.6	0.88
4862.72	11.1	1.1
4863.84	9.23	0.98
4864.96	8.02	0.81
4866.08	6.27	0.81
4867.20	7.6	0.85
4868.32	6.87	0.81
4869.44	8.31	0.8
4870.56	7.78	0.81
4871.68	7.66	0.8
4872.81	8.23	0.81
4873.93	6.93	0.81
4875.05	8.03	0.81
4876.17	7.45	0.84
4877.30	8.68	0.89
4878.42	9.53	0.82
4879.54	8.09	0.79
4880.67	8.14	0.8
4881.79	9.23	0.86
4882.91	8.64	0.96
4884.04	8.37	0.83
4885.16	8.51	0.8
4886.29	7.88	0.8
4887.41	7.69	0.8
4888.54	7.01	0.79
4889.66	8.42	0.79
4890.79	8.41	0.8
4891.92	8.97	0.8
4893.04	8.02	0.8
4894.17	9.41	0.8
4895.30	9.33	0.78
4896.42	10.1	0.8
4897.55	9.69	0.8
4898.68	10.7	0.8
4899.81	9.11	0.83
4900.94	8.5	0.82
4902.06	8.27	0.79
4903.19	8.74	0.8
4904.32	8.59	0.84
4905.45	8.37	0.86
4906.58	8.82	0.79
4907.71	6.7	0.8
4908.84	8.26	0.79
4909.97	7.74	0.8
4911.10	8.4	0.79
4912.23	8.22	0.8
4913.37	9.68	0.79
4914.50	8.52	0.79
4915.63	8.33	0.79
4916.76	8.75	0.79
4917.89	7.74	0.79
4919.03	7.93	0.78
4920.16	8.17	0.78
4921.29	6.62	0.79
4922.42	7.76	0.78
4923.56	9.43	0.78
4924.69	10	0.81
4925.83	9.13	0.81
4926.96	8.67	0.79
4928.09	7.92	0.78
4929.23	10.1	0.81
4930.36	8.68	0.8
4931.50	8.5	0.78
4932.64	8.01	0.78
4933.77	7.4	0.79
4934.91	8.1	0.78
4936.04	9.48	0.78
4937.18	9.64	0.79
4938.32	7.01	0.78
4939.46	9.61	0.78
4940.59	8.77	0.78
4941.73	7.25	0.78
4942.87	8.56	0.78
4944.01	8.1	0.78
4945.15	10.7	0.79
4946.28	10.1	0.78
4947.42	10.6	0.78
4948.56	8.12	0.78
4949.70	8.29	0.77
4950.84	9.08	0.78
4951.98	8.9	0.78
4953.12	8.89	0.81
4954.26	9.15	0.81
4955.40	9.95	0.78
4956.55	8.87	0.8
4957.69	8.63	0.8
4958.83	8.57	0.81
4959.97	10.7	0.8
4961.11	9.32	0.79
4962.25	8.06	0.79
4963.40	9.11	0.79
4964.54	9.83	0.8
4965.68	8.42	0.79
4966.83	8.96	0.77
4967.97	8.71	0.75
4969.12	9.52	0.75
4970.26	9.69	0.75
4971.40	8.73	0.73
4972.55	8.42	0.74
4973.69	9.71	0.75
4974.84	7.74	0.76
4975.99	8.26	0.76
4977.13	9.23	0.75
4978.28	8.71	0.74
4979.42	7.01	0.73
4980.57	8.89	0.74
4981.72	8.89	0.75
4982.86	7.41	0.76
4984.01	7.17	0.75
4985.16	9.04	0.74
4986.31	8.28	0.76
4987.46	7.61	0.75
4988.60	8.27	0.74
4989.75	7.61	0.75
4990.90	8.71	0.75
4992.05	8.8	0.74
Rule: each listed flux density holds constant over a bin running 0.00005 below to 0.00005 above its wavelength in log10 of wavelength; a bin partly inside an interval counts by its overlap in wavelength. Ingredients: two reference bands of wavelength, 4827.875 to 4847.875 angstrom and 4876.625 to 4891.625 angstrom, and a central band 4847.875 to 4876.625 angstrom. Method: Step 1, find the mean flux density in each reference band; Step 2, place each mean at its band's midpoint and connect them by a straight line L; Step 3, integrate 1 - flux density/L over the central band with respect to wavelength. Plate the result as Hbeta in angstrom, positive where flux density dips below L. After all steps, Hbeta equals 1.3 angstrom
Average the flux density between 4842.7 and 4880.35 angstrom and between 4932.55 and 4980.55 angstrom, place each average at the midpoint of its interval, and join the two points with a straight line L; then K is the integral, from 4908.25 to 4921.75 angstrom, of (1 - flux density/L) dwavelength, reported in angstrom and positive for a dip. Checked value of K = 0.66 angstrom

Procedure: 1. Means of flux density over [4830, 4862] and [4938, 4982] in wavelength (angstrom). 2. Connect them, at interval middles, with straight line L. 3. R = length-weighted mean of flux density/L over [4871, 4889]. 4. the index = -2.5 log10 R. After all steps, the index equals 0.09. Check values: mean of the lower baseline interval 8.79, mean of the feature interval 8.13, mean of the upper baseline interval 8.91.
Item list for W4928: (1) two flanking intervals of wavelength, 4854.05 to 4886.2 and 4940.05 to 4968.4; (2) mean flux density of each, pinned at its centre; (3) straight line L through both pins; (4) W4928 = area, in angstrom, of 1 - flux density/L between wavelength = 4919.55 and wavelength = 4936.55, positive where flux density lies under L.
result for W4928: 0.6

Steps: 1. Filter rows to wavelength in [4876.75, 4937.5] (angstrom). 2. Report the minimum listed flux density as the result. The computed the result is 6.62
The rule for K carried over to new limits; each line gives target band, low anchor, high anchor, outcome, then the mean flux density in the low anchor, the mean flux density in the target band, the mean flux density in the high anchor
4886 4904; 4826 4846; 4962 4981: 0.1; 8.86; 8.78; 8.77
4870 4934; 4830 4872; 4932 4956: 2.1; 8.63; 8.46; 8.84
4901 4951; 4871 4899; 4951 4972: 1.5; 8.5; 8.56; 9.11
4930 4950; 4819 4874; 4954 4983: 0.2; 8.62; 8.72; 8.88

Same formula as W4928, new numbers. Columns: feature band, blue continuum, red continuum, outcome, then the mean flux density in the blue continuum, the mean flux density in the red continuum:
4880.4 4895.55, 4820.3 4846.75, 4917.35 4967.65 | 0.77 angstrom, 8.94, 8.79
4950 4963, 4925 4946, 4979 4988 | -1.05 angstrom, 8.68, 8.05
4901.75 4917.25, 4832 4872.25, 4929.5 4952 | 0.57 angstrom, 8.6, 8.76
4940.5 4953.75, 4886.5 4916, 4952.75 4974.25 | 0.05 angstrom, 8.61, 9.12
